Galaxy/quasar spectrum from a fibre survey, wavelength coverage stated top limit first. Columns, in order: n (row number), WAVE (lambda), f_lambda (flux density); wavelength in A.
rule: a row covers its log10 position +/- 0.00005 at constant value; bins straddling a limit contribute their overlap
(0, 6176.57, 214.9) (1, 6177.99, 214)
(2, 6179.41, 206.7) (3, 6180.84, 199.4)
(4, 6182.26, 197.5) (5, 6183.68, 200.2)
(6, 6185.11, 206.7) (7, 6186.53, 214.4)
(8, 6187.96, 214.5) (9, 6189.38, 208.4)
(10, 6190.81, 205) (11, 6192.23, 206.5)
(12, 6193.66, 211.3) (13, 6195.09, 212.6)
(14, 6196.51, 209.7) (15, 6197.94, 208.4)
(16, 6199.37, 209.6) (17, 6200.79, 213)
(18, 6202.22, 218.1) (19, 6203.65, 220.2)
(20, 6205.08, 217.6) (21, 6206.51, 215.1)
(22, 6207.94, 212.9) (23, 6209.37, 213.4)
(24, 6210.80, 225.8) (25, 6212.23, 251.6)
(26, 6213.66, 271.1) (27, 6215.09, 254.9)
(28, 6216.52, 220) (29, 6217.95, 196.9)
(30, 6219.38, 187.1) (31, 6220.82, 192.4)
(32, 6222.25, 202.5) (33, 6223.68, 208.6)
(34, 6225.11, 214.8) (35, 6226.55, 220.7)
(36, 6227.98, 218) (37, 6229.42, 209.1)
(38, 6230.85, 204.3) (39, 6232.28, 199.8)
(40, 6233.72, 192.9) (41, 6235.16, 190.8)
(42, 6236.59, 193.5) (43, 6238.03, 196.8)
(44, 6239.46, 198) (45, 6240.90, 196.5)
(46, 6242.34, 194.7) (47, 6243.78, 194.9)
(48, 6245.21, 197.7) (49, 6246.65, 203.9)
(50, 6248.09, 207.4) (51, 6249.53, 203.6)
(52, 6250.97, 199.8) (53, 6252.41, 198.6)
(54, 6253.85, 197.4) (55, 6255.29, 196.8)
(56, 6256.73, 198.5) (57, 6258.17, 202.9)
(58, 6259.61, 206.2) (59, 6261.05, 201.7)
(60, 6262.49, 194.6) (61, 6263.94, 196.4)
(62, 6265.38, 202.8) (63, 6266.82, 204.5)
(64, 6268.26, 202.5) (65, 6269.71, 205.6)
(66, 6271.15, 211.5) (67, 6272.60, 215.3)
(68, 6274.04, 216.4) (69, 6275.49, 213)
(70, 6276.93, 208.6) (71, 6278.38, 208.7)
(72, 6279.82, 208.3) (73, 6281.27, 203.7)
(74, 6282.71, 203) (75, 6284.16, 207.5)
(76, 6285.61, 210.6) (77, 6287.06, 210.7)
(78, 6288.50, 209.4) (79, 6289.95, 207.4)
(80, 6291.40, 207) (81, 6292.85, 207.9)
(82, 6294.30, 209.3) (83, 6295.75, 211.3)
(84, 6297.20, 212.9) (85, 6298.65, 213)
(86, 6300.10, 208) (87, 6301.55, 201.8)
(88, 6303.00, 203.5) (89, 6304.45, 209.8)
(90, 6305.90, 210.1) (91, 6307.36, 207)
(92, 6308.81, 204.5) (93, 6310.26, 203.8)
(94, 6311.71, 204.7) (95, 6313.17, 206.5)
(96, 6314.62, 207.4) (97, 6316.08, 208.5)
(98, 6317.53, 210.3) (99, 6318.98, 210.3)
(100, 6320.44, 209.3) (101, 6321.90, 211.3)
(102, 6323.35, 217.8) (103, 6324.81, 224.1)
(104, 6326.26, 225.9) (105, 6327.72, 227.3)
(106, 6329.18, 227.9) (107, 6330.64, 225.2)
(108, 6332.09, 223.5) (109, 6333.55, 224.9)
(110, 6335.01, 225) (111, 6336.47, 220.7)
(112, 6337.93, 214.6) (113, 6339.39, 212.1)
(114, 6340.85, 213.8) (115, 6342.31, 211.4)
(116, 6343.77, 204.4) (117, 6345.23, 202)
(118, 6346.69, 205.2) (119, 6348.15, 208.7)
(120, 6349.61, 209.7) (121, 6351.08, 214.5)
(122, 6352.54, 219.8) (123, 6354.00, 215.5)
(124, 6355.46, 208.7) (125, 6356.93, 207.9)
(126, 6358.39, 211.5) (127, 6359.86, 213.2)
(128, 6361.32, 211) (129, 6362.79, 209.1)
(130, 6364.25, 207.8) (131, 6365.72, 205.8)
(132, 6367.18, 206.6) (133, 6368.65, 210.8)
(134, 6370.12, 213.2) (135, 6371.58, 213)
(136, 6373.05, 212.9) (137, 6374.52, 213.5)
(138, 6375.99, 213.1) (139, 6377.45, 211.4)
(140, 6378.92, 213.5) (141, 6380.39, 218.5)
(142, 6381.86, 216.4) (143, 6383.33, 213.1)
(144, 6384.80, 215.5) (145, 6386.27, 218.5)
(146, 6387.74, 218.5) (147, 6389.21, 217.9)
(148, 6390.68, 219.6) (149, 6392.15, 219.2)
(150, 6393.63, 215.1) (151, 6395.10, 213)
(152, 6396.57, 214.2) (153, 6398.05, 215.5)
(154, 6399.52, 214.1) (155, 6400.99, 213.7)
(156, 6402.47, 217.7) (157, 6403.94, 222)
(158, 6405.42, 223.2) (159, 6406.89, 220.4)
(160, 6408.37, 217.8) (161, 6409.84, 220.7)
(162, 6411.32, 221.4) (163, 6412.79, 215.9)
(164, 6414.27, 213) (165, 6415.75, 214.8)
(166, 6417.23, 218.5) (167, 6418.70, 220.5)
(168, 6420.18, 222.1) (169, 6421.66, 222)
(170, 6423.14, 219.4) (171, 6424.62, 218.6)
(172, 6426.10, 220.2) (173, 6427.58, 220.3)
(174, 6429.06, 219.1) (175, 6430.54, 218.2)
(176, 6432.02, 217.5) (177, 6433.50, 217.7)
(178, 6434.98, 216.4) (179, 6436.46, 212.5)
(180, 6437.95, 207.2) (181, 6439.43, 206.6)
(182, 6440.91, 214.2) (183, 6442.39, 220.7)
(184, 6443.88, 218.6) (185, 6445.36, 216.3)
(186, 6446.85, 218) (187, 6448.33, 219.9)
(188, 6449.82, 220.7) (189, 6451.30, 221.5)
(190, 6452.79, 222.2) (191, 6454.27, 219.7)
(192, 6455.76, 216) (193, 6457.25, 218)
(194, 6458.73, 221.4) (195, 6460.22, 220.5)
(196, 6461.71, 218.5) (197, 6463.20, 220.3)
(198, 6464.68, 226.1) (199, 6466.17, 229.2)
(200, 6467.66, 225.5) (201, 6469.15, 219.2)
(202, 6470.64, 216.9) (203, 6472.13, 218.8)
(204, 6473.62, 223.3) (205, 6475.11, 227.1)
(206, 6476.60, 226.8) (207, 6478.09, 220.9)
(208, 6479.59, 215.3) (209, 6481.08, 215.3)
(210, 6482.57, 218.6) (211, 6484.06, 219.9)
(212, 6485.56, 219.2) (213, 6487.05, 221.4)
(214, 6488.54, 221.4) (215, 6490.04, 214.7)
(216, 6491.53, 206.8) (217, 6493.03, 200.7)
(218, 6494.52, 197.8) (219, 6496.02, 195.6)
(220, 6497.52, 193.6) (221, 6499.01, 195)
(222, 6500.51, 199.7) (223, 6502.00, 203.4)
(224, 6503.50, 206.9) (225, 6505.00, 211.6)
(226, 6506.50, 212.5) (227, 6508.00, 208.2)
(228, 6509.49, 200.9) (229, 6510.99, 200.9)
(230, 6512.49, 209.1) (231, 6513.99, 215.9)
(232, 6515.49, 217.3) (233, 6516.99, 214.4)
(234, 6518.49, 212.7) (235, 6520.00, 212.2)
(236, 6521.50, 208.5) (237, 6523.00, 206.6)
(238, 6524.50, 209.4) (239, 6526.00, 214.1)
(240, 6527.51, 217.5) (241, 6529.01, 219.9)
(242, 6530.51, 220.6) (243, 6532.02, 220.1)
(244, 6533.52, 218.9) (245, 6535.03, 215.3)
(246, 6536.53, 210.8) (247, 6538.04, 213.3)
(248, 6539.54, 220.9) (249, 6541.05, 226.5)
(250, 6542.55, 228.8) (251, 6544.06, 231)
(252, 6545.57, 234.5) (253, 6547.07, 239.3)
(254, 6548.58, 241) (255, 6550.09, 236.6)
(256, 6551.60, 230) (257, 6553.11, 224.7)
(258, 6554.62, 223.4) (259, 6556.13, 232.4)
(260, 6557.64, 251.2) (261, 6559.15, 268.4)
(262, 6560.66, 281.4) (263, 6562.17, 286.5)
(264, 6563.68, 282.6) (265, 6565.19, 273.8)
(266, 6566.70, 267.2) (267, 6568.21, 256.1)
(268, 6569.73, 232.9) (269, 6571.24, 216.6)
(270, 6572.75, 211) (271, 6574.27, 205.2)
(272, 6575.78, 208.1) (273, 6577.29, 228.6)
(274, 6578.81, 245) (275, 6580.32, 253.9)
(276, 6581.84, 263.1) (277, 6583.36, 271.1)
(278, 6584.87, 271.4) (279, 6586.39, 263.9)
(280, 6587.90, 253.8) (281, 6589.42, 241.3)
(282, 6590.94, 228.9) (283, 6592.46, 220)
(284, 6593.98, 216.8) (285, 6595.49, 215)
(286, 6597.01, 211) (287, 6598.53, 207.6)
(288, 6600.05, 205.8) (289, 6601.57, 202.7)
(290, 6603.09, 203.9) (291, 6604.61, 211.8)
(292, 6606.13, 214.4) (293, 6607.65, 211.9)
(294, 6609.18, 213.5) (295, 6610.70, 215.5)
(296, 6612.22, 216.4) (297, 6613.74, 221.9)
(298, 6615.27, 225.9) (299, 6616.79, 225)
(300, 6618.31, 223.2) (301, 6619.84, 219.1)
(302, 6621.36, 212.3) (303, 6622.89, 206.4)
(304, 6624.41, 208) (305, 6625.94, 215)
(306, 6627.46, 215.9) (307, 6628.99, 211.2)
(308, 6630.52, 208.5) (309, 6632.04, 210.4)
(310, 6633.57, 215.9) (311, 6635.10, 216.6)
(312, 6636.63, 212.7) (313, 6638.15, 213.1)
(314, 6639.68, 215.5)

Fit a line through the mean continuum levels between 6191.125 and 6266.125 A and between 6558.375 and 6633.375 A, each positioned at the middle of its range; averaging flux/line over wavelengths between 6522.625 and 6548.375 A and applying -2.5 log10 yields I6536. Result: 0.03 mag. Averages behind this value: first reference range 208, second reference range 230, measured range 221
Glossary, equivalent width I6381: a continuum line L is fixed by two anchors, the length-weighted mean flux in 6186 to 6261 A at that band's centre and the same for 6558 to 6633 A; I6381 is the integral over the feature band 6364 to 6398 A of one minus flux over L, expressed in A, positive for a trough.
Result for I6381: 0.6 A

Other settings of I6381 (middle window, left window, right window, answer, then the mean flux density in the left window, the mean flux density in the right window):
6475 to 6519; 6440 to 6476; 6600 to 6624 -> 1.70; 221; 215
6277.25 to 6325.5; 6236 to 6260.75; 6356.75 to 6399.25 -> -0.86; 199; 214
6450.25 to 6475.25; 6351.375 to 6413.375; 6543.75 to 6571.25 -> 1.00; 215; 249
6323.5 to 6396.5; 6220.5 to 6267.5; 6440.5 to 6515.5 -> -2.37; 201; 215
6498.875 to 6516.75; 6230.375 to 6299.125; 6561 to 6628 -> 1.25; 204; 230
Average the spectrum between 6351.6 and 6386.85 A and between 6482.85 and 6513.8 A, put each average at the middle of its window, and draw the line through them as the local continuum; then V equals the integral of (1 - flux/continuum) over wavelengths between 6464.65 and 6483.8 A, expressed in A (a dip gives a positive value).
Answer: -1.2 A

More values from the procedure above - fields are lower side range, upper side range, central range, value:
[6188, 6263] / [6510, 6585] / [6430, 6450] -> 0.7 A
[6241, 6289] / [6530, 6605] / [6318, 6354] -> -0.8 A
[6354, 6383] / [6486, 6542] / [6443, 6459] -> -0.6 A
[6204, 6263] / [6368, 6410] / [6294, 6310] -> 0.2 A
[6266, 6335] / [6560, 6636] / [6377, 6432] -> -0.1 A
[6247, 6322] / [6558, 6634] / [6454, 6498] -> 0.8 A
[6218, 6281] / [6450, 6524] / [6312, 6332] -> -1.0 A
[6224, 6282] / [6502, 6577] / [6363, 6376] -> 0.1 A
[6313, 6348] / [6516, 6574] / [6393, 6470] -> 1.6 A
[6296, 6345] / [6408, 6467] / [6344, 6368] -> 0.6 A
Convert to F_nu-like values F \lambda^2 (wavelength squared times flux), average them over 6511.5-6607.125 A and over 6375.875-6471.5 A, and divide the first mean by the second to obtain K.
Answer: 1.10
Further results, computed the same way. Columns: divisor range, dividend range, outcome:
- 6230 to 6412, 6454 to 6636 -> 1.14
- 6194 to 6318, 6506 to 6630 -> 1.20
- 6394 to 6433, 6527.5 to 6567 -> 1.14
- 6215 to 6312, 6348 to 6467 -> 1.10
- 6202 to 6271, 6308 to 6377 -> 1.06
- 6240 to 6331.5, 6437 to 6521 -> 1.10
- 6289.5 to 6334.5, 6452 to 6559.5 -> 1.09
